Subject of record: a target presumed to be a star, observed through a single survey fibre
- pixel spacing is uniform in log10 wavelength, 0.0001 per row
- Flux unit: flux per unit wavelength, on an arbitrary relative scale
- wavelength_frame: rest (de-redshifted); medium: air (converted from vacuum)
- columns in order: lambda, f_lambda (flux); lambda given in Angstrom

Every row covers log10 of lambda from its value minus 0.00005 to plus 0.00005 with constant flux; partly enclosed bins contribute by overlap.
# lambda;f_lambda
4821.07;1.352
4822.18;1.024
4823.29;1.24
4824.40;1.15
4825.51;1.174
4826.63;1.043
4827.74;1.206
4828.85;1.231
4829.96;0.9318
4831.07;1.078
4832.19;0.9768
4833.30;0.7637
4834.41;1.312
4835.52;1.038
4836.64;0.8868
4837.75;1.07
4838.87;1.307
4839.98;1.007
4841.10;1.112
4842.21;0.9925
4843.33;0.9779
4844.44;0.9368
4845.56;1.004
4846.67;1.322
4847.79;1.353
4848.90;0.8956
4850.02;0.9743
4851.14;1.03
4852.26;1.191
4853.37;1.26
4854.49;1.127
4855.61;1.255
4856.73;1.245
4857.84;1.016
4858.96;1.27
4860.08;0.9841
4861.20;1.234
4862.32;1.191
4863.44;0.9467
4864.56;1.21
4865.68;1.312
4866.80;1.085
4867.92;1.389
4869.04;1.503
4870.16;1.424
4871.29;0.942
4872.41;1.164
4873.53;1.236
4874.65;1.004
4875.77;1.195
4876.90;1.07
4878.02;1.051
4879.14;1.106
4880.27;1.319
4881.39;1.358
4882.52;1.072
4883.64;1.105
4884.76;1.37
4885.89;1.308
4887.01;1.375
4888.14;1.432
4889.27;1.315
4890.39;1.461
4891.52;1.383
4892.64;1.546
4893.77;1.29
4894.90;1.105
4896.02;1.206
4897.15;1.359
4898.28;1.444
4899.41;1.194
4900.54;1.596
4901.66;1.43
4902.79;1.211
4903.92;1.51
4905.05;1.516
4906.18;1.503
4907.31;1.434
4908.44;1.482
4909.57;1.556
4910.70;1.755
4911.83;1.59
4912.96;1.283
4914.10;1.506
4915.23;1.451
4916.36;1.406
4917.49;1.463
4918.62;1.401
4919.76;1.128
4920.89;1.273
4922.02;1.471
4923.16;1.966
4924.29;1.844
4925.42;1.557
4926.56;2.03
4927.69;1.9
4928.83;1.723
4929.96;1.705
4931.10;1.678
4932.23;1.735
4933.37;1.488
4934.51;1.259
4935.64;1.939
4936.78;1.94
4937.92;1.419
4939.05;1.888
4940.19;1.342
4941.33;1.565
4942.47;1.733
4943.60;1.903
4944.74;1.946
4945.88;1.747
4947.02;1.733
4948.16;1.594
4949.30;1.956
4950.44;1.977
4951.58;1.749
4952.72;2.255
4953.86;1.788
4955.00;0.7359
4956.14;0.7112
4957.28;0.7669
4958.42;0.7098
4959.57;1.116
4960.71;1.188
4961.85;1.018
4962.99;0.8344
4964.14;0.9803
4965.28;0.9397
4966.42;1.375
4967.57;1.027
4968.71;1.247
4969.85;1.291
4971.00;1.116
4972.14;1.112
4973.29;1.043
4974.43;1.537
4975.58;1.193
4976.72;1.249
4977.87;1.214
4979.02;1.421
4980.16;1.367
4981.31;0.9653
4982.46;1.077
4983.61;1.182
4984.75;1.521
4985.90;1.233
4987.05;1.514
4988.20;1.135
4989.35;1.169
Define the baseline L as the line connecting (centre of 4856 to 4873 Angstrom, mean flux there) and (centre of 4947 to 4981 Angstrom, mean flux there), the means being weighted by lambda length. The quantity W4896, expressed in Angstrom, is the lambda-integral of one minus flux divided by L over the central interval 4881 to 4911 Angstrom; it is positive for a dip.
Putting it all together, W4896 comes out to -4.0 Angstrom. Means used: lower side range 1.2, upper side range 1.26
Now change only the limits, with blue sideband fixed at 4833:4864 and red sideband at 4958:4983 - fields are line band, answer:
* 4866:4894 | -3.79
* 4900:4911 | -3.69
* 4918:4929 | -4.90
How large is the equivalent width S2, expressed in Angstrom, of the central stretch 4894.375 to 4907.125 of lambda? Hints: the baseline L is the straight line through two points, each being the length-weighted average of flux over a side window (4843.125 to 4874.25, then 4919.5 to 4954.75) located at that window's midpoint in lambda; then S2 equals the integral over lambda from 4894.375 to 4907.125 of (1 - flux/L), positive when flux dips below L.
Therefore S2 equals 0.8 Angstrom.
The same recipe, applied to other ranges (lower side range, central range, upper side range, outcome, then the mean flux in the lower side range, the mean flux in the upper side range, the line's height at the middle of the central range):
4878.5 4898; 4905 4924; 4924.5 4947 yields 0.5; 1.3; 1.71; 1.53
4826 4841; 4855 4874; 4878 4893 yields 0.1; 1.07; 1.31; 1.21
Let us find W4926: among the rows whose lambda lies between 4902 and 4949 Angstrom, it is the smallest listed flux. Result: 1.128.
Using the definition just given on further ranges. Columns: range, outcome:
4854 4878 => 0.942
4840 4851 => 0.8956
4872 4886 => 1.004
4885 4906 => 1.105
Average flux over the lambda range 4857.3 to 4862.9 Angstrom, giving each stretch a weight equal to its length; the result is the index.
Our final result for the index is 1.14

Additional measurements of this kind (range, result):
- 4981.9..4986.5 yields 1.26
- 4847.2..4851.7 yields 1.06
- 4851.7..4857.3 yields 1.22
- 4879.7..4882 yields 1.33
